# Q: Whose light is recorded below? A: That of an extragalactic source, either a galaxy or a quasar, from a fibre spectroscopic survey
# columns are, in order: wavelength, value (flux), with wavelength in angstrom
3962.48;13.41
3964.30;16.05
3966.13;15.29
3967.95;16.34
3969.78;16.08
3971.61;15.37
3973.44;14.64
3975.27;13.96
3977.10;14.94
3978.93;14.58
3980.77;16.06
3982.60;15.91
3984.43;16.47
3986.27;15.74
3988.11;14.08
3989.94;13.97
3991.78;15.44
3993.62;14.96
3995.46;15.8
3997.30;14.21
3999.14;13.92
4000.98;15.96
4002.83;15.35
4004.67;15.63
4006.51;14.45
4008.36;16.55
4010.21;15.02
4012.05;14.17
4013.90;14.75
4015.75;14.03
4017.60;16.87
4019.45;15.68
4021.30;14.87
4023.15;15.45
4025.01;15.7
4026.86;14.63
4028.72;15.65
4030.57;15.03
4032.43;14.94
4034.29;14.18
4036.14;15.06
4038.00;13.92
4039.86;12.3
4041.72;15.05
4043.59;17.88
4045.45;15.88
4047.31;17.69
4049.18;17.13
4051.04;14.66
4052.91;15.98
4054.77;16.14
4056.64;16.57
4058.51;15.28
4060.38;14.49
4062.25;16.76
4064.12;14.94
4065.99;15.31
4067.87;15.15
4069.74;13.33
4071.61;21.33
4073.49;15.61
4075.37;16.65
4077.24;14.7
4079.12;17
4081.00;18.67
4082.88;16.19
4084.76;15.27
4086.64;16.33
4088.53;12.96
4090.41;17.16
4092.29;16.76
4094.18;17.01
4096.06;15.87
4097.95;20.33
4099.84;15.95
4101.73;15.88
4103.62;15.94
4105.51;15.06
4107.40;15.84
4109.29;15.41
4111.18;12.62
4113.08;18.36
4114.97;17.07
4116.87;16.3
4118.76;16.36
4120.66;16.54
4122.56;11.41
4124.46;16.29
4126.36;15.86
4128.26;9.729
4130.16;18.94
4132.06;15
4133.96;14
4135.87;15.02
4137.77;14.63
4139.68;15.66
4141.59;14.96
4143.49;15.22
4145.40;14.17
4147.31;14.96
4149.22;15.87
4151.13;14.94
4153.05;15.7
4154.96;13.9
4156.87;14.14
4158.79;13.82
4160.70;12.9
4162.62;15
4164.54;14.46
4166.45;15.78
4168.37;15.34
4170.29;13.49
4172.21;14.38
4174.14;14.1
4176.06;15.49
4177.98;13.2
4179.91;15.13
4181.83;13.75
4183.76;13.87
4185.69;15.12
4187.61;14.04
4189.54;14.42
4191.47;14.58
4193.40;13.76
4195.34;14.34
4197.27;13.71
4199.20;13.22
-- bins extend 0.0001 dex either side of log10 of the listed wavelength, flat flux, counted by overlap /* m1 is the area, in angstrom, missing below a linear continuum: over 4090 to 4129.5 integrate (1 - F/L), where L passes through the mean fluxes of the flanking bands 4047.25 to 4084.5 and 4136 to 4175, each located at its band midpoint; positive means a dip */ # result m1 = -0.95 angstrom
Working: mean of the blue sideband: 16.1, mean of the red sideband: 14.7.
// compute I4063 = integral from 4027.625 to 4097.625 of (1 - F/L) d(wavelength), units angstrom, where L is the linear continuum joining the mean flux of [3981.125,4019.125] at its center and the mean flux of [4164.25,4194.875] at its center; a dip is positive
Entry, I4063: -4.3 angstrom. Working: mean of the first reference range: 15.2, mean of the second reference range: 14.4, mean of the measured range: 15.8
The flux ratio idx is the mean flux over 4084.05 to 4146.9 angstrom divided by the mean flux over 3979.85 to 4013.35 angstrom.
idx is 1.02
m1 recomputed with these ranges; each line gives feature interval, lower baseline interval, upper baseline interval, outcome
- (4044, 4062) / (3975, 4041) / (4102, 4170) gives -1.24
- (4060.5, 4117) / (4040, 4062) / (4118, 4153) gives -2.37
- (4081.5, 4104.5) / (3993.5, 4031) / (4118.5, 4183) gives -2.25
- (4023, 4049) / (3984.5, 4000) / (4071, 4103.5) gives 0.63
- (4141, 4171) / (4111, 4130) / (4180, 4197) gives 0.18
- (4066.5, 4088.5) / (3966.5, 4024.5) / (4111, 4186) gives -1.76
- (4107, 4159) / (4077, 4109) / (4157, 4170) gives 0.54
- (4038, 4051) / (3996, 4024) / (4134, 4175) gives -0.63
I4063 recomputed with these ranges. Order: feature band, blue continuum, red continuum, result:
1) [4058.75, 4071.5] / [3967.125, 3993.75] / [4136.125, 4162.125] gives -0.4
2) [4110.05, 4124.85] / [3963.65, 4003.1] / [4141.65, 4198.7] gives -0.9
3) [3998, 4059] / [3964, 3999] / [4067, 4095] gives 1.5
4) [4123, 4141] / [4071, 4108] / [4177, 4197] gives 0.7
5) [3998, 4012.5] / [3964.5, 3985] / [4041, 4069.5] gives 0.4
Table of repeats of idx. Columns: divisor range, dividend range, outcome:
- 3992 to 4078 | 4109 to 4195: 0.96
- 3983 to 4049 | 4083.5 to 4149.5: 1.02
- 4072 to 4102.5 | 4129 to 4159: 0.91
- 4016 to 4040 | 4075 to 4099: 1.10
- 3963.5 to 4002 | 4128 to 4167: 0.97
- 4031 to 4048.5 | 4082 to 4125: 1.05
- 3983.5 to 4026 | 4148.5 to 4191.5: 0.95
